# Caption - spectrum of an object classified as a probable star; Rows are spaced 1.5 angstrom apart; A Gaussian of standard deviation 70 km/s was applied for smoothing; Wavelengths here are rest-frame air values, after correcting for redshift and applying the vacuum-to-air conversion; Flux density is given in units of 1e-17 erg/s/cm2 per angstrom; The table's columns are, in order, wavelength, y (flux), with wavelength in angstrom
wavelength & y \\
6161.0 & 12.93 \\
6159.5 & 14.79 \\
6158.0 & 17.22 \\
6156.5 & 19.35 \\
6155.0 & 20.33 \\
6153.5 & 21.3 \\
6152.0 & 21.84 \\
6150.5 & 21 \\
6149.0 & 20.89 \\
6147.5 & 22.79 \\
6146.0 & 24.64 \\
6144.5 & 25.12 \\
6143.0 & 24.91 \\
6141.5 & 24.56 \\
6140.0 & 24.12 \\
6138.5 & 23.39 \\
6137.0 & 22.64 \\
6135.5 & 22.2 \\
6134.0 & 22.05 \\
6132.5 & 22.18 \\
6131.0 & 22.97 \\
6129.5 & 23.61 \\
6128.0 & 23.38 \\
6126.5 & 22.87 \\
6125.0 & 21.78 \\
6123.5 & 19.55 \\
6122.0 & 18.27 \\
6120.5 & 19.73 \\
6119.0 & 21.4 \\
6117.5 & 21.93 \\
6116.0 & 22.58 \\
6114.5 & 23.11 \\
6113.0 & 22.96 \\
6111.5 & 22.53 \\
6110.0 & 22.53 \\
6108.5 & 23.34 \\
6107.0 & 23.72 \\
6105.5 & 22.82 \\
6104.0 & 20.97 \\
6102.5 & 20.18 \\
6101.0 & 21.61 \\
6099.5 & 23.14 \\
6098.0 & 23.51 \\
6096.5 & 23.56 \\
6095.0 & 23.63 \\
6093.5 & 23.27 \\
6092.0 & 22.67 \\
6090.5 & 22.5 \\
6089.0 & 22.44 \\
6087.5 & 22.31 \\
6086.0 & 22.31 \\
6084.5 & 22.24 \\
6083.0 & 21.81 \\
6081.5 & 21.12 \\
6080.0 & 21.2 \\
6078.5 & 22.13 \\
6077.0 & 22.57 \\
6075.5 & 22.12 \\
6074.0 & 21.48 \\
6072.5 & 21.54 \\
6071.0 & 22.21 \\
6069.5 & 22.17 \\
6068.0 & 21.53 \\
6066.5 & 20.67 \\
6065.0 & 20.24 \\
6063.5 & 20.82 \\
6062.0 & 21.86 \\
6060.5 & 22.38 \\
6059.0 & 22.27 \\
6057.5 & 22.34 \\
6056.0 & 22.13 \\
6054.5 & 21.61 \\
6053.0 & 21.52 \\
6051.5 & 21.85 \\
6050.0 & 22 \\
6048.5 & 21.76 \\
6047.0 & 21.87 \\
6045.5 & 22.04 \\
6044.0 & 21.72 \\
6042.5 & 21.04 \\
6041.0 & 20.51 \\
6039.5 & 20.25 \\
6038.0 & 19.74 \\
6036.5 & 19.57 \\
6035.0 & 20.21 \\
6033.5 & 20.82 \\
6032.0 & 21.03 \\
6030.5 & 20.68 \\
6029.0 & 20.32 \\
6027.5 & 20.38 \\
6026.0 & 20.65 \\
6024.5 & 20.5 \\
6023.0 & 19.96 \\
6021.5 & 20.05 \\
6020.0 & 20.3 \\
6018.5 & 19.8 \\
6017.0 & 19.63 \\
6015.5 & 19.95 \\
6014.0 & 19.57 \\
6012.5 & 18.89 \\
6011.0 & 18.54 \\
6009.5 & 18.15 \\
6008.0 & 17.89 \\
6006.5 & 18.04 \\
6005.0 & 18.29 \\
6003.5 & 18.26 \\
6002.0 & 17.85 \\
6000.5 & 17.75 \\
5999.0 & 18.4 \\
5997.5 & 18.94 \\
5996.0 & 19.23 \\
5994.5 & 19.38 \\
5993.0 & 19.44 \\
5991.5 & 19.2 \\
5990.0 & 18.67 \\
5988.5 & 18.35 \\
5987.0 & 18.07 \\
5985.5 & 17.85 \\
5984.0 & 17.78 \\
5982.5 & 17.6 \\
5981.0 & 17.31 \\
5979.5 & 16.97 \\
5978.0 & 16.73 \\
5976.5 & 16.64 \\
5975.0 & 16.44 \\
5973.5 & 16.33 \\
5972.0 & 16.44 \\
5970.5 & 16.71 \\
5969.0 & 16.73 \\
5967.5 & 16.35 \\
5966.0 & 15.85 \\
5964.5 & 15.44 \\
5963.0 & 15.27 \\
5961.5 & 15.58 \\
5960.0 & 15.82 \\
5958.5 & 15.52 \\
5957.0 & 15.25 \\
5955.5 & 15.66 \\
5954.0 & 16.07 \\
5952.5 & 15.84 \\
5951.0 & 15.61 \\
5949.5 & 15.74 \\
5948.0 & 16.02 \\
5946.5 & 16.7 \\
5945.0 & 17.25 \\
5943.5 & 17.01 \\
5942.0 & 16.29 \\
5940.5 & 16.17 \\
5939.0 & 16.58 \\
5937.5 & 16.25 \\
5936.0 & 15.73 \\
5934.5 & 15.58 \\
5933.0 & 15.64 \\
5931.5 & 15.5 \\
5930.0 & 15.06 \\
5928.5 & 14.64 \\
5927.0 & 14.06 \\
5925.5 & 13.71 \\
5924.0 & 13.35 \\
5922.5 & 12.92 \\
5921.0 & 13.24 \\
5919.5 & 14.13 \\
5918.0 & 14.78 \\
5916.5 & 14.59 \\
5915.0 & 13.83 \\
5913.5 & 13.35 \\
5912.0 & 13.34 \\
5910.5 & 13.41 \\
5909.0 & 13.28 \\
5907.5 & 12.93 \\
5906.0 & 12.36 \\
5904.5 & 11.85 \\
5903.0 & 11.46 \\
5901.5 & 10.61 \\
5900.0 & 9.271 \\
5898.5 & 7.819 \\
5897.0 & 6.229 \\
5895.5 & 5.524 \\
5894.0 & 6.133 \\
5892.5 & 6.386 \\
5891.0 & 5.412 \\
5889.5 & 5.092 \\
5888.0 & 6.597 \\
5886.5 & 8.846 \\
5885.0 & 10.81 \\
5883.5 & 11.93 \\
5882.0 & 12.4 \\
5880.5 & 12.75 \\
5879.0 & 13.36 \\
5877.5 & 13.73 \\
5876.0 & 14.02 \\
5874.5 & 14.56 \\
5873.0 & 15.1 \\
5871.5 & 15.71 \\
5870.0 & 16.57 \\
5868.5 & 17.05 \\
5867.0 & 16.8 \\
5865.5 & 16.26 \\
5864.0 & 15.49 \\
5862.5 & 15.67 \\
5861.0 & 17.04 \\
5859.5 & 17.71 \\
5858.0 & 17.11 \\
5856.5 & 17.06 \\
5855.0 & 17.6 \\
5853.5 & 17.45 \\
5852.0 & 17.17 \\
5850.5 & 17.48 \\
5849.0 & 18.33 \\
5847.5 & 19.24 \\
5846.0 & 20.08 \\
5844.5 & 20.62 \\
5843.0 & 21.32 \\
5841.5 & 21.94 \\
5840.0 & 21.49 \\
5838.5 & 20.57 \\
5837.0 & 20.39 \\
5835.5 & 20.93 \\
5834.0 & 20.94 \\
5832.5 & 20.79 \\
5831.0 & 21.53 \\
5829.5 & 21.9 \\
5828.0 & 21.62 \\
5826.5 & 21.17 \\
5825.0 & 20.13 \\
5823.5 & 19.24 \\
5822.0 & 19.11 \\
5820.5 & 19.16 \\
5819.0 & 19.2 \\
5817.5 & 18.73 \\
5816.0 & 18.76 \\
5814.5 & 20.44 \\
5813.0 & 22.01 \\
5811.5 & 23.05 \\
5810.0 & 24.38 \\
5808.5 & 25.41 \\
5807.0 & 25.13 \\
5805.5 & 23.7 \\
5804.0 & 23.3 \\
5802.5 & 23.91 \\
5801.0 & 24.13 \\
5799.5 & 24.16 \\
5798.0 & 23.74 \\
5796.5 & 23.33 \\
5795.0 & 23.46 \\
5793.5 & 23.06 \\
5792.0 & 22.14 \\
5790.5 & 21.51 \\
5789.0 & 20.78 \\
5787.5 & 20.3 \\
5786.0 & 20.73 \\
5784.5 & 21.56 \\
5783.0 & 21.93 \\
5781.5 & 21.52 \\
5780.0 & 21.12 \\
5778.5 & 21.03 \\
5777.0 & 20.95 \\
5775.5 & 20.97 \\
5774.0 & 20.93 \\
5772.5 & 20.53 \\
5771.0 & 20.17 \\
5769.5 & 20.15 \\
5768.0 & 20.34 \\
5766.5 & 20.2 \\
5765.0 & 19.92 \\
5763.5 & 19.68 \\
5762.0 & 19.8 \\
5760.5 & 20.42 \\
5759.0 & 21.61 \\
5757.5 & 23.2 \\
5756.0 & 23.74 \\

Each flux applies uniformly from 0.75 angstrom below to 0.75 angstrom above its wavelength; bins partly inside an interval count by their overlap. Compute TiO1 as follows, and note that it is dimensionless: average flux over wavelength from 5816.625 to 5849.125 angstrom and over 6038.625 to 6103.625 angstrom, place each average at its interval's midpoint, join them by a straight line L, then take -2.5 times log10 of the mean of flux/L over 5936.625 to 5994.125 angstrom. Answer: 0.26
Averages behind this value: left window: 20.4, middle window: 16.7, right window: 21.9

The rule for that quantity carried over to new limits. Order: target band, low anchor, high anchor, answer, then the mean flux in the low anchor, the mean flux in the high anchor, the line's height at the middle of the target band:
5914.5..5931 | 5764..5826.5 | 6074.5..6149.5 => 0.48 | 21.6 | 22.5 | 21.9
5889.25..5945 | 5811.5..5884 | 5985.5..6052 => 0.43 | 18.2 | 19.7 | 18.8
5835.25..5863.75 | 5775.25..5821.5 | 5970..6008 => 0.12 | 22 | 17.9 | 20.9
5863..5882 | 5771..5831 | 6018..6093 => 0.40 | 21.7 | 21.4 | 21.6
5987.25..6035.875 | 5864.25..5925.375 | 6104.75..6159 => -0.14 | 12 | 22.2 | 17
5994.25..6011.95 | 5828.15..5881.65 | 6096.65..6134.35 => 0.11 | 17.9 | 22.1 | 20.3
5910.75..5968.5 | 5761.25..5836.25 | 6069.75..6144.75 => 0.39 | 21.5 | 22.4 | 21.9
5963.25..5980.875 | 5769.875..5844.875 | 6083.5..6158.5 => 0.32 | 21.6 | 22.3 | 22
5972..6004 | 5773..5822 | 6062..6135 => 0.22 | 22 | 22.1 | 22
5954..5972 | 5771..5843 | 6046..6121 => 0.35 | 21.6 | 22.1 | 21.9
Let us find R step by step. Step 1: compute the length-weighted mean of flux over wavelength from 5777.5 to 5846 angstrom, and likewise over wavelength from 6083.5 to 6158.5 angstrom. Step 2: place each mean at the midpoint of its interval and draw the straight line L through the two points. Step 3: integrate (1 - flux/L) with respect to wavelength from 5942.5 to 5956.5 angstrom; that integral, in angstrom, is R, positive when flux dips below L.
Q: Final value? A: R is 3.7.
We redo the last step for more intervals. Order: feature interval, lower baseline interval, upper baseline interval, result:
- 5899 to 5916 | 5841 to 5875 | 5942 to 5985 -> 4.7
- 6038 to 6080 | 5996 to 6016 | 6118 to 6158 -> -3.5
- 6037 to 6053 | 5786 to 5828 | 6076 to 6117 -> 0.8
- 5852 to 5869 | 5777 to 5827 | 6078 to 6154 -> 4.0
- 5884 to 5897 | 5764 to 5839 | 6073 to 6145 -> 8.9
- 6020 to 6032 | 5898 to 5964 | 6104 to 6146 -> -1.3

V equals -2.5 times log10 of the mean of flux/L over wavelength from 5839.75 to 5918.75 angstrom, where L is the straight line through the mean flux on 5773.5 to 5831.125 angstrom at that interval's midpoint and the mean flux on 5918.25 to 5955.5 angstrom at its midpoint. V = 0.30 mag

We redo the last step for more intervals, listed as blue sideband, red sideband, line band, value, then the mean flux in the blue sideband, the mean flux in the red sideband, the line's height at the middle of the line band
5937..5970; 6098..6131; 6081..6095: -0.066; 16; 22.1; 21.1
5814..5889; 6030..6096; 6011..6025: 0.053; 17.4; 21.7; 20.8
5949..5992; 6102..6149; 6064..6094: -0.059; 16.6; 22.5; 20.8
